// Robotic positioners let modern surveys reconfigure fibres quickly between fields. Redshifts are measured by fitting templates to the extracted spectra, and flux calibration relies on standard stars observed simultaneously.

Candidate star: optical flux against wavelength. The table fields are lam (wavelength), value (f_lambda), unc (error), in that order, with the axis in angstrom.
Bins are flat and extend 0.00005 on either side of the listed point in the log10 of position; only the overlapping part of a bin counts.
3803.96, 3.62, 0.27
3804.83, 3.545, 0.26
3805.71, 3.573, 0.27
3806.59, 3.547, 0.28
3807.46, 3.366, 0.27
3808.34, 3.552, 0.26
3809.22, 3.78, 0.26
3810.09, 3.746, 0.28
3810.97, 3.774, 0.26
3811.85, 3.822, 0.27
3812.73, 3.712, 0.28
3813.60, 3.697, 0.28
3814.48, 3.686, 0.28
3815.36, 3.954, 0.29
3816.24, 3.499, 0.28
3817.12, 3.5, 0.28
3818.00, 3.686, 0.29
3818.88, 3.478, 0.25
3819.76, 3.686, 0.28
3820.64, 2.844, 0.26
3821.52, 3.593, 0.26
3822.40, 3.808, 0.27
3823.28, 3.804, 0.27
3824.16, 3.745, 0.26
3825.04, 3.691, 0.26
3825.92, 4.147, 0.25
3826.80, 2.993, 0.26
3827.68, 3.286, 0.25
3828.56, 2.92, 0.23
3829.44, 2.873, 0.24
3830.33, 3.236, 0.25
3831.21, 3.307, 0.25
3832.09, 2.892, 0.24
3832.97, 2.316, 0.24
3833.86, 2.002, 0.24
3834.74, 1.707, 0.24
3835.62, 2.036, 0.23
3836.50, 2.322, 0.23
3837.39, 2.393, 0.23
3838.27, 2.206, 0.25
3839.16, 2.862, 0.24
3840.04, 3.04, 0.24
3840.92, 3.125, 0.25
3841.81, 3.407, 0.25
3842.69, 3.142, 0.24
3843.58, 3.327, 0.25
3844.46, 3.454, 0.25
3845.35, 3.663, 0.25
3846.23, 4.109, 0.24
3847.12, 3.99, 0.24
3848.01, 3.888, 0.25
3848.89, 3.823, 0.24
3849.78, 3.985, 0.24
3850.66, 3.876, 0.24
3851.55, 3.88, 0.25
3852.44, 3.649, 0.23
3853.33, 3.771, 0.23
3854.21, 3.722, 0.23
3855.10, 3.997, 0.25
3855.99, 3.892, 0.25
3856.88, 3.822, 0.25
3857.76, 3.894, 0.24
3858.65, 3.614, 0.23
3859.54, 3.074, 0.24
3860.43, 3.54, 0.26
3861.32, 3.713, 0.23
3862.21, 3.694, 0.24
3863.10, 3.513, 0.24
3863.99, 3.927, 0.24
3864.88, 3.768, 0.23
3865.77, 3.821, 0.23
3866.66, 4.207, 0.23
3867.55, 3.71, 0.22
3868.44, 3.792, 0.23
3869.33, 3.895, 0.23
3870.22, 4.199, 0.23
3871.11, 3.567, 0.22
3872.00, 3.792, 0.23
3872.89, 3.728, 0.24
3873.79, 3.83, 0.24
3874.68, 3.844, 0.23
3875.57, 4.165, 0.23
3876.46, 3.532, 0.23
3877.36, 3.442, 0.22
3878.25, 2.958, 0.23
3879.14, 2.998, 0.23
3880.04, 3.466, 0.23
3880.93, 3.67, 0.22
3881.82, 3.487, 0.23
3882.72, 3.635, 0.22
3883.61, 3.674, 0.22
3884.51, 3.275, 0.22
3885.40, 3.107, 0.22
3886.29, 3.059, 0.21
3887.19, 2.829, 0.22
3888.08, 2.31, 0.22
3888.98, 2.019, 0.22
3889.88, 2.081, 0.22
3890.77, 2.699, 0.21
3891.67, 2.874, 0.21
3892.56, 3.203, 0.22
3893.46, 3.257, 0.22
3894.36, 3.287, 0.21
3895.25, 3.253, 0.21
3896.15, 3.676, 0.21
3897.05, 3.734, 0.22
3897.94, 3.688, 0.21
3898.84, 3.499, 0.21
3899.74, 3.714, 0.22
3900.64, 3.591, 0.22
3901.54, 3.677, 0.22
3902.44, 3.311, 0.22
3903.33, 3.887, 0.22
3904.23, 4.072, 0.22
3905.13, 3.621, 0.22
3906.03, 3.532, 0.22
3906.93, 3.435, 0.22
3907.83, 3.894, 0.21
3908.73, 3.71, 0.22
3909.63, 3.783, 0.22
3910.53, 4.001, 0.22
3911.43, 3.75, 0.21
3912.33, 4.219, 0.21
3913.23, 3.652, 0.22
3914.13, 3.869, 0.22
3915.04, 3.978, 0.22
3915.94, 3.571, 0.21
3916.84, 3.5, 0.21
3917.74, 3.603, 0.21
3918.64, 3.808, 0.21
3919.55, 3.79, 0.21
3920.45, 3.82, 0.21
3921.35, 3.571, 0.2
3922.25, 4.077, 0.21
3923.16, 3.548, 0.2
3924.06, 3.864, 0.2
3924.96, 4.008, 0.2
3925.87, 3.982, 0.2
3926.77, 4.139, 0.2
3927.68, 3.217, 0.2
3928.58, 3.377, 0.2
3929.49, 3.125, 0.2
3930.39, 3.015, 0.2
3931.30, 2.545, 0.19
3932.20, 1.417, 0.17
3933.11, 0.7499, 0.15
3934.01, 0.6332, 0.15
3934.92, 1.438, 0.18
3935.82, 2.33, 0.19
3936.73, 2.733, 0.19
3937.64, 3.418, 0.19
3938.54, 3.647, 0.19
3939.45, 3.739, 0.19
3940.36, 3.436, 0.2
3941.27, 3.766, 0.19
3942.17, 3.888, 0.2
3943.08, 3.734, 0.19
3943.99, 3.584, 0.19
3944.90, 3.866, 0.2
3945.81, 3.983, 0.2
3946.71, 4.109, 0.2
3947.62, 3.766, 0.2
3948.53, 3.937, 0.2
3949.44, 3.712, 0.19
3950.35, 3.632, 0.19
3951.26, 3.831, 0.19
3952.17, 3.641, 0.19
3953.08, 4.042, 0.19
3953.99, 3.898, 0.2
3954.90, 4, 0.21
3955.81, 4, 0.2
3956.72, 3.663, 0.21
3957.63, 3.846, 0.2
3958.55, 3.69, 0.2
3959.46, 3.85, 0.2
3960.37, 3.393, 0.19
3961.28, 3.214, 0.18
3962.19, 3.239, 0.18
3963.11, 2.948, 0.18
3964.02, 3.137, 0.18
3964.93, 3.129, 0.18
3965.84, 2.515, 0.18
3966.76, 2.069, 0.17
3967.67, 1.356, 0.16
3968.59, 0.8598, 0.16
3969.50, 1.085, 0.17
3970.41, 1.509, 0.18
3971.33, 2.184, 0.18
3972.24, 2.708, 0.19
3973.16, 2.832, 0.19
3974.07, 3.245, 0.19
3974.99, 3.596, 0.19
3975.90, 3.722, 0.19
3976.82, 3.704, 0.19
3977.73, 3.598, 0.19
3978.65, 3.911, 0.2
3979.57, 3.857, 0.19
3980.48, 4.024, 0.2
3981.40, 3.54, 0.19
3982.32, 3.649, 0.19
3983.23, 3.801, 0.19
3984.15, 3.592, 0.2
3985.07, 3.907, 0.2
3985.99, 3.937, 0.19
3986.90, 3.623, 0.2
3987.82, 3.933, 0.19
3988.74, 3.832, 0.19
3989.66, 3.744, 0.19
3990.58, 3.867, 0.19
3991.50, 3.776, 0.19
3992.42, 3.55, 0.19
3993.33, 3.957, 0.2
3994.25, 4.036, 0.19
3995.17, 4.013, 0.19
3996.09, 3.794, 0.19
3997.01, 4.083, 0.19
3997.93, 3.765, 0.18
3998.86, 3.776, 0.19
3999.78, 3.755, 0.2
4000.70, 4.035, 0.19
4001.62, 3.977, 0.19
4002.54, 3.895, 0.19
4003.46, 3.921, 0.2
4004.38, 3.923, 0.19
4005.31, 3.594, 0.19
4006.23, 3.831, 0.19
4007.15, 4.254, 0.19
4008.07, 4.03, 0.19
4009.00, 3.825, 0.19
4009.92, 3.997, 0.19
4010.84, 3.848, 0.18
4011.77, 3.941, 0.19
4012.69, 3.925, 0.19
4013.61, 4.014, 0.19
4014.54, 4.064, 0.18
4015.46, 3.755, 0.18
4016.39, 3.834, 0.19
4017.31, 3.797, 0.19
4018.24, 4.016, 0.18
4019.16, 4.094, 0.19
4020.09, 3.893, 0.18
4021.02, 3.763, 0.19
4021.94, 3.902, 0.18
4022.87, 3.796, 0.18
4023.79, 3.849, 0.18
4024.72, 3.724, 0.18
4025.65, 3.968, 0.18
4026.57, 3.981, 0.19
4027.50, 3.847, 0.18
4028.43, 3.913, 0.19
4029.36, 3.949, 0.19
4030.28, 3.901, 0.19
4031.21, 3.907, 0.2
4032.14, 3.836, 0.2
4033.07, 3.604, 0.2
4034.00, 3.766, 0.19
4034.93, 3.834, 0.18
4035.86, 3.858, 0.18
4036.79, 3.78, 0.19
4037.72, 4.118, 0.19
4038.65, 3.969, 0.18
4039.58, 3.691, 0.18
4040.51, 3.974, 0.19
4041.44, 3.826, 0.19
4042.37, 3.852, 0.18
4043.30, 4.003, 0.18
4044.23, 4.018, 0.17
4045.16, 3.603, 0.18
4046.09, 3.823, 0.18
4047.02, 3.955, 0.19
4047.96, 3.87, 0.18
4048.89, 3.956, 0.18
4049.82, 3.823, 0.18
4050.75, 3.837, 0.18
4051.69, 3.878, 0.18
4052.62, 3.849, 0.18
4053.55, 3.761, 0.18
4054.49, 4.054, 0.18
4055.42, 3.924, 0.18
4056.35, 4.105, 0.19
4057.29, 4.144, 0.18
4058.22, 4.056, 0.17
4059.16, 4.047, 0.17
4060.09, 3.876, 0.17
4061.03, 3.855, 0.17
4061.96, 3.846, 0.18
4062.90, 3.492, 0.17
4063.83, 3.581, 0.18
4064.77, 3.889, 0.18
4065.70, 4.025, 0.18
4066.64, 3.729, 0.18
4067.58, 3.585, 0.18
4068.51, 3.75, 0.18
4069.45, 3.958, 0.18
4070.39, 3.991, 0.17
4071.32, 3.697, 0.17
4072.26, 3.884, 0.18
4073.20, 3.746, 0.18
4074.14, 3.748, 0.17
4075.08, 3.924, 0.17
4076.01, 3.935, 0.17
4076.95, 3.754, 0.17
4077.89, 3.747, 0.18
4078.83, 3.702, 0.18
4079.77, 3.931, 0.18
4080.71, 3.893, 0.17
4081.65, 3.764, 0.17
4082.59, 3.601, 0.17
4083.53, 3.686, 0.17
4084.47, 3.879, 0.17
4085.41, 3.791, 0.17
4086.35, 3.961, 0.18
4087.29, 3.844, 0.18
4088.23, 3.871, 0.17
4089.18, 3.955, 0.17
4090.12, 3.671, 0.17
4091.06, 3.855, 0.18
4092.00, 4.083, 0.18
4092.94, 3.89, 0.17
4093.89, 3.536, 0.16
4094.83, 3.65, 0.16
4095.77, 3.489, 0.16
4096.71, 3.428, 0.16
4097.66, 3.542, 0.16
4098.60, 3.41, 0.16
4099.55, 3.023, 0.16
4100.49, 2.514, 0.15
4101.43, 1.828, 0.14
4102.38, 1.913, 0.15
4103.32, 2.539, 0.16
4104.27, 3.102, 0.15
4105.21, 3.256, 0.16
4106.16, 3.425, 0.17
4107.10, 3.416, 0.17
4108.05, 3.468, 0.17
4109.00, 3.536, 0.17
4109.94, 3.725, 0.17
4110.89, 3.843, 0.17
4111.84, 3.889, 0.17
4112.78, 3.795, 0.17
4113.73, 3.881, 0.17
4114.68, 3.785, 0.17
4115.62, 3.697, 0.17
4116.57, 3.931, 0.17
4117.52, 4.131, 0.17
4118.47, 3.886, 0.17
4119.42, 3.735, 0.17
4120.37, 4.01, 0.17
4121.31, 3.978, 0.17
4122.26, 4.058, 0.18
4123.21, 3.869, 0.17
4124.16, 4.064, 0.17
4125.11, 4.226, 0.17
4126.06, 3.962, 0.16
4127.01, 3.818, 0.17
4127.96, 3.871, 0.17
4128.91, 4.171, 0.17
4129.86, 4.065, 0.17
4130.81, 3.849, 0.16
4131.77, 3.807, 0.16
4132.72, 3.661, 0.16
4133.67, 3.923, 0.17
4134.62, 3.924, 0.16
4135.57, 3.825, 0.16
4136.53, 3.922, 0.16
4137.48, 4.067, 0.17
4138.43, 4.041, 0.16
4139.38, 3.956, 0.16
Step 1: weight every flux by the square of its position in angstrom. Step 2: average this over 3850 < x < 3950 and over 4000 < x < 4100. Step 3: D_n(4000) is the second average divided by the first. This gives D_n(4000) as 1.19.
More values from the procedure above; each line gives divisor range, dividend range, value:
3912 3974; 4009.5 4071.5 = 1.26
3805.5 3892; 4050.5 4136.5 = 1.23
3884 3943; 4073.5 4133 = 1.22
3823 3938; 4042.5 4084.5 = 1.25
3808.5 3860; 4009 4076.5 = 1.27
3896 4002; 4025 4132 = 1.16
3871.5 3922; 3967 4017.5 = 1.07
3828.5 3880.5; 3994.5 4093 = 1.24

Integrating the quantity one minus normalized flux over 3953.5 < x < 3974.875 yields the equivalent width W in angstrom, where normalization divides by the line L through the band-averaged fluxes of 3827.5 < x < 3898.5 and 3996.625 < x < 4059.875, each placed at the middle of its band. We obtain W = 4.6 angstrom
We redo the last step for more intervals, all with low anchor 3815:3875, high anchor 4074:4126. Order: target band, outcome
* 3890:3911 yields -0.1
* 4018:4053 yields -2.7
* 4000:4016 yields -1.6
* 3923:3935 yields 2.4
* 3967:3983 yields 2.9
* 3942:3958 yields -1.4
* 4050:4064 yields -1.1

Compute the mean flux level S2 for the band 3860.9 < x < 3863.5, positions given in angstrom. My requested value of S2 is 3.64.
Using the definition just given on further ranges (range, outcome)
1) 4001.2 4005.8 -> 3.86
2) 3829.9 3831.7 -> 3.27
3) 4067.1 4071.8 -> 3.8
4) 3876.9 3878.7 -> 3.2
